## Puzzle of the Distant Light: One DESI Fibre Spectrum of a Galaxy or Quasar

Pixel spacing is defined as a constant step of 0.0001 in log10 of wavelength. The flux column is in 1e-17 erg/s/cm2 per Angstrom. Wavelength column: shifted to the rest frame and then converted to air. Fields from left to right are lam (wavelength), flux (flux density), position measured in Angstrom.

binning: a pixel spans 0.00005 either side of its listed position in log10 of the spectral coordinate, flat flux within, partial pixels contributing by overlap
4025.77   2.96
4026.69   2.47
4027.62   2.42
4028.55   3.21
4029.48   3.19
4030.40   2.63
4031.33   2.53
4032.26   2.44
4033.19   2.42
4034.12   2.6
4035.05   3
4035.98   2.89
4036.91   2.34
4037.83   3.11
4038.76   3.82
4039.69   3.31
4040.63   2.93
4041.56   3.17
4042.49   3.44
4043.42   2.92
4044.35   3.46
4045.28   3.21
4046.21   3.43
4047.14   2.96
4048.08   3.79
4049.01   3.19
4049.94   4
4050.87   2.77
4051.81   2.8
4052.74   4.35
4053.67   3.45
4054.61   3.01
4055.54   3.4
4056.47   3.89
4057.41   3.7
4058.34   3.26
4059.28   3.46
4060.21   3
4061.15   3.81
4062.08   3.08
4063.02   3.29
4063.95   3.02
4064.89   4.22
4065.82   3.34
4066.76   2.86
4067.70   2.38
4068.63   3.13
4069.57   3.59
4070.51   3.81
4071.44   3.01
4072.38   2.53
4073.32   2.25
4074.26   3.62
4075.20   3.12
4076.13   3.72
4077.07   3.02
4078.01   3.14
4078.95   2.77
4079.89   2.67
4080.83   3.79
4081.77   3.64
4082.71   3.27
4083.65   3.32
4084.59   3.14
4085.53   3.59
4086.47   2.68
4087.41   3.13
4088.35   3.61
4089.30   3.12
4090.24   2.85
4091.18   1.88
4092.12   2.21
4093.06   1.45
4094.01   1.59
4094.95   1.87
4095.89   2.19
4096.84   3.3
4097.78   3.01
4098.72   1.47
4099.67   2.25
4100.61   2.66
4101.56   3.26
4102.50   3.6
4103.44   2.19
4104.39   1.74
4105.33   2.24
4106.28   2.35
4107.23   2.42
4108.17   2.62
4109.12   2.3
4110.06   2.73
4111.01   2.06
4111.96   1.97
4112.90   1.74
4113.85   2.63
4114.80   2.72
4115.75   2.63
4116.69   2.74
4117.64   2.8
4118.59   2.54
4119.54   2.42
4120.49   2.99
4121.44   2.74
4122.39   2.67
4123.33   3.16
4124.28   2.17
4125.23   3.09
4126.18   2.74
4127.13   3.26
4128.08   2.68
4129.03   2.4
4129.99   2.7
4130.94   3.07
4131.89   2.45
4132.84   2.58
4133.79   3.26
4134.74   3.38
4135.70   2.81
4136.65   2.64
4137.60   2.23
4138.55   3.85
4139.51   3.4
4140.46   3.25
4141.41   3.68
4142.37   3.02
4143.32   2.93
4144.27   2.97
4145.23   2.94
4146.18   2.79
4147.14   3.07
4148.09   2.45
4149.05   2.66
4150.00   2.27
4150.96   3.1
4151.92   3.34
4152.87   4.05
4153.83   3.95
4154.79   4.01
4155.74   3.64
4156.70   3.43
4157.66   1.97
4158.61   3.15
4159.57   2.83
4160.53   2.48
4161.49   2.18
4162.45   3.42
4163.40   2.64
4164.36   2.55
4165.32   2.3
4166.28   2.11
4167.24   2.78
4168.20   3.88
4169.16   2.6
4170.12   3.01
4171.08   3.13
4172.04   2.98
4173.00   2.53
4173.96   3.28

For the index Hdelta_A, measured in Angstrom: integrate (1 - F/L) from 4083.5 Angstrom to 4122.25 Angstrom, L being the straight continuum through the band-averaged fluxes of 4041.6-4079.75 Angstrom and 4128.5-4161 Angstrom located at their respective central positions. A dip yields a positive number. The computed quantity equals 7.37 Angstrom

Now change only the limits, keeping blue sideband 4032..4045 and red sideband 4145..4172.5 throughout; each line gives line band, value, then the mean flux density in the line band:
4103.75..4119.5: 3.1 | 2.39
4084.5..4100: 2.3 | 2.54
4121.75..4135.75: 0.7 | 2.83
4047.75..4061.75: -2.1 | 3.45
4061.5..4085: -1.6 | 3.19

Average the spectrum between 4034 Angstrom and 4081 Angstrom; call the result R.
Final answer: 3.23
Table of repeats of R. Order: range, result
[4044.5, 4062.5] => 3.4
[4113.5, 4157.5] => 2.96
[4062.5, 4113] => 2.8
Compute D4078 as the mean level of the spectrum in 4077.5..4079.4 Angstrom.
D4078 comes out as 2.96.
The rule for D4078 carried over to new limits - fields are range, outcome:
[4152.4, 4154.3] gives 3.99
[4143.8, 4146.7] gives 2.9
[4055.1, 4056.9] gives 3.65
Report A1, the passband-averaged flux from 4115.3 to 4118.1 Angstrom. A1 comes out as 2.73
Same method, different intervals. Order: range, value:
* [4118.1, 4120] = 2.48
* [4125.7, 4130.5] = 2.75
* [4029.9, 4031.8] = 2.6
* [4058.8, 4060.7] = 3.23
